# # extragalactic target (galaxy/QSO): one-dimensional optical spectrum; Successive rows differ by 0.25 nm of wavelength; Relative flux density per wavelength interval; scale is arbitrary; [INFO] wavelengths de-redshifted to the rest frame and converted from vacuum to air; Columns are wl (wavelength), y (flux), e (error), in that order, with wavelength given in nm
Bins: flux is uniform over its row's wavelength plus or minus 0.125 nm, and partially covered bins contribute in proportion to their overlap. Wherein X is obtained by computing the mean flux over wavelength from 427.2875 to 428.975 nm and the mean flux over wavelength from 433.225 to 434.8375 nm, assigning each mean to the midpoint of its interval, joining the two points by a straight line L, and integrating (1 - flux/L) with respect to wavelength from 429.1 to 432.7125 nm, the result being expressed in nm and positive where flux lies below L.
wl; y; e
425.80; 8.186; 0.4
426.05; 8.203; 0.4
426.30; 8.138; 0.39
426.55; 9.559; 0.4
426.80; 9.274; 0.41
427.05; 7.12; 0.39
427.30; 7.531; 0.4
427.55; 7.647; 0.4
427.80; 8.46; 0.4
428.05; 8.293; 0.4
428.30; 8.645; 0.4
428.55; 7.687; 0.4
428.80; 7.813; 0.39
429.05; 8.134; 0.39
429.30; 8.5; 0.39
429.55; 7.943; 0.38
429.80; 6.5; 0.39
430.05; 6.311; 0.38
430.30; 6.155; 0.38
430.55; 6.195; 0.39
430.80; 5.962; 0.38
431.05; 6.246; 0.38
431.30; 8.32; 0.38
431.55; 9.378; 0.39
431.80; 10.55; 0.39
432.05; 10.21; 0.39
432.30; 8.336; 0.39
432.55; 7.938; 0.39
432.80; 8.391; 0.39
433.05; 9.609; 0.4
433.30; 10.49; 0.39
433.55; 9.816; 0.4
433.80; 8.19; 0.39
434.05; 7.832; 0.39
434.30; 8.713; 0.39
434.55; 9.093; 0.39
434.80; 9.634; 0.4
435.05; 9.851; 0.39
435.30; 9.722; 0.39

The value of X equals 0.32 nm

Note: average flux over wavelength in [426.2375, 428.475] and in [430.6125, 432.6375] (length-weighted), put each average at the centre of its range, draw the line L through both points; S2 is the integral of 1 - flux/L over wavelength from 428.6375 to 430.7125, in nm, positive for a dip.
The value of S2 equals 0.28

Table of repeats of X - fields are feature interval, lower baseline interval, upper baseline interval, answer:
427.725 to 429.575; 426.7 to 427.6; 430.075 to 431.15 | -0.28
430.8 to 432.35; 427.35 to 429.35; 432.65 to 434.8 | 0.01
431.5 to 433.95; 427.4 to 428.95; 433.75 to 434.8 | -0.23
